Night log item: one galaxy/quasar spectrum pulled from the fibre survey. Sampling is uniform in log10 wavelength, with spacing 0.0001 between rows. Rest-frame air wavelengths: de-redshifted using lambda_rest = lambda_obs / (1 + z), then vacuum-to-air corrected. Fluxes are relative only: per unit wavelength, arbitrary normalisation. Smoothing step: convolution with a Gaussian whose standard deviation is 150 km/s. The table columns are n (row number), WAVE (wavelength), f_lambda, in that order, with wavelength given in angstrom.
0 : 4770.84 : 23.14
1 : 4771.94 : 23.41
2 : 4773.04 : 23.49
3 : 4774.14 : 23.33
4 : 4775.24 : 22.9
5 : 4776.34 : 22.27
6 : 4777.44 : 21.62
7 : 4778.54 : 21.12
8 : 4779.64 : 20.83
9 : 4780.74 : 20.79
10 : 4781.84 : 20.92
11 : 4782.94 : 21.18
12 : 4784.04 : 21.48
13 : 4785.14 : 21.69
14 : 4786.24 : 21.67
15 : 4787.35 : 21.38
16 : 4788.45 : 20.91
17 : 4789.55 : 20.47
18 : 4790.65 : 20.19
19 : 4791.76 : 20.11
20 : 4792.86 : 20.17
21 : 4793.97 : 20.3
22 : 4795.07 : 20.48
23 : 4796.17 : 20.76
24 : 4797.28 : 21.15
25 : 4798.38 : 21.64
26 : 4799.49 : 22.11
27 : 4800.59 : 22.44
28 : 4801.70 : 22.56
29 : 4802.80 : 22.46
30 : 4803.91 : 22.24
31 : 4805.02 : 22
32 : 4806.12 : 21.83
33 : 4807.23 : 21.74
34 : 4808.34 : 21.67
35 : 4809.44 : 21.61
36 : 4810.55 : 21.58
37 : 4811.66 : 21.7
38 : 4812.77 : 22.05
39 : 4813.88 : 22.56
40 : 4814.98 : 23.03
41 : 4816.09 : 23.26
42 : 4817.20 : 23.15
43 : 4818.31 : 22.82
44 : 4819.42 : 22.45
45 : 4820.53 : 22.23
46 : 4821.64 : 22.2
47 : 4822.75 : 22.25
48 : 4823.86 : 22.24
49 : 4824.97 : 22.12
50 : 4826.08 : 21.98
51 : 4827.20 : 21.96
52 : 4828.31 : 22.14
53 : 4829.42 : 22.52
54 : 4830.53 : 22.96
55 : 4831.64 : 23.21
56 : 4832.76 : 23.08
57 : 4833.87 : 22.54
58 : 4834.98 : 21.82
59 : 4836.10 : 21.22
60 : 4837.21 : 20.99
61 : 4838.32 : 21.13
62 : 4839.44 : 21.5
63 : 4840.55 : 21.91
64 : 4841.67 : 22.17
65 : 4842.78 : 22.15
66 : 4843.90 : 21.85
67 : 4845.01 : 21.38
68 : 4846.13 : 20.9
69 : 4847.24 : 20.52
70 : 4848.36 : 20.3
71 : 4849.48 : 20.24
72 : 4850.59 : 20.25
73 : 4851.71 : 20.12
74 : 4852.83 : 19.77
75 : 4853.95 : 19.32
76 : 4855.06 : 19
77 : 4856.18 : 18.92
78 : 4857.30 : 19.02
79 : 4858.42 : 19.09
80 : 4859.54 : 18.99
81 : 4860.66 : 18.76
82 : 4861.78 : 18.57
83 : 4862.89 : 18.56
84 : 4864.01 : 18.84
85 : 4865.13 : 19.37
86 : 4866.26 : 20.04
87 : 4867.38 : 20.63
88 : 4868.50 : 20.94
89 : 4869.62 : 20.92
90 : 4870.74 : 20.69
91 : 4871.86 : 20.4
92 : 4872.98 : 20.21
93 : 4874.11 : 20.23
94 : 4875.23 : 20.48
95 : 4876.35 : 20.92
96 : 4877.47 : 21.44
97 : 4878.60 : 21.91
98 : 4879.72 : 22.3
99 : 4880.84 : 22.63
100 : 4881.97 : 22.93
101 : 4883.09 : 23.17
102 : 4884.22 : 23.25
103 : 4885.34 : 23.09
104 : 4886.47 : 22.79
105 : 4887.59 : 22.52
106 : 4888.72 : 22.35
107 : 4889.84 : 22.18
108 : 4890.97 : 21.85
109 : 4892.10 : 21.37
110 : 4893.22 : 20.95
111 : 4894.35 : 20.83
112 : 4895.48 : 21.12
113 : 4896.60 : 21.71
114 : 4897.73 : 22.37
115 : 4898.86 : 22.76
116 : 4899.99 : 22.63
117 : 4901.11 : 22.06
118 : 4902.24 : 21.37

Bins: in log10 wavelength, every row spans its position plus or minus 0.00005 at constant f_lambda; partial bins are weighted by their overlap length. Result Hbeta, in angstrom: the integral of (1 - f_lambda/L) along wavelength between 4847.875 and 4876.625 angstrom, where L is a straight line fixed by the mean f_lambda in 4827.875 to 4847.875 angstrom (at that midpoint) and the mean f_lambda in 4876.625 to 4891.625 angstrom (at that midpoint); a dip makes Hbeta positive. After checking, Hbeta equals 3.11 angstrom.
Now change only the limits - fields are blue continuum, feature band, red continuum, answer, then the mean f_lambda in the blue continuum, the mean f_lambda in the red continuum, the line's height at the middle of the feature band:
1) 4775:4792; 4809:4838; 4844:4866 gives -2.80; 21.2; 19.6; 20.3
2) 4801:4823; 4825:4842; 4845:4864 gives -0.96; 22.3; 19.6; 20.9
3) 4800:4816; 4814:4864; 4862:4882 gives 0.51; 22.1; 20.7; 21.4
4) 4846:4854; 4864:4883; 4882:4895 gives 0.40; 20.2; 22.2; 21.4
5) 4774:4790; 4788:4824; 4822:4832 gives 0.30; 21.5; 22.4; 21.9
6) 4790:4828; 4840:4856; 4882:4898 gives 0.96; 21.9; 22.1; 22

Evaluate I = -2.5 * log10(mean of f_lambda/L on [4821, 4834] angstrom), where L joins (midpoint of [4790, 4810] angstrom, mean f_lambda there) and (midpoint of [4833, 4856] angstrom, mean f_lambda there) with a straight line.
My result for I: -0.06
